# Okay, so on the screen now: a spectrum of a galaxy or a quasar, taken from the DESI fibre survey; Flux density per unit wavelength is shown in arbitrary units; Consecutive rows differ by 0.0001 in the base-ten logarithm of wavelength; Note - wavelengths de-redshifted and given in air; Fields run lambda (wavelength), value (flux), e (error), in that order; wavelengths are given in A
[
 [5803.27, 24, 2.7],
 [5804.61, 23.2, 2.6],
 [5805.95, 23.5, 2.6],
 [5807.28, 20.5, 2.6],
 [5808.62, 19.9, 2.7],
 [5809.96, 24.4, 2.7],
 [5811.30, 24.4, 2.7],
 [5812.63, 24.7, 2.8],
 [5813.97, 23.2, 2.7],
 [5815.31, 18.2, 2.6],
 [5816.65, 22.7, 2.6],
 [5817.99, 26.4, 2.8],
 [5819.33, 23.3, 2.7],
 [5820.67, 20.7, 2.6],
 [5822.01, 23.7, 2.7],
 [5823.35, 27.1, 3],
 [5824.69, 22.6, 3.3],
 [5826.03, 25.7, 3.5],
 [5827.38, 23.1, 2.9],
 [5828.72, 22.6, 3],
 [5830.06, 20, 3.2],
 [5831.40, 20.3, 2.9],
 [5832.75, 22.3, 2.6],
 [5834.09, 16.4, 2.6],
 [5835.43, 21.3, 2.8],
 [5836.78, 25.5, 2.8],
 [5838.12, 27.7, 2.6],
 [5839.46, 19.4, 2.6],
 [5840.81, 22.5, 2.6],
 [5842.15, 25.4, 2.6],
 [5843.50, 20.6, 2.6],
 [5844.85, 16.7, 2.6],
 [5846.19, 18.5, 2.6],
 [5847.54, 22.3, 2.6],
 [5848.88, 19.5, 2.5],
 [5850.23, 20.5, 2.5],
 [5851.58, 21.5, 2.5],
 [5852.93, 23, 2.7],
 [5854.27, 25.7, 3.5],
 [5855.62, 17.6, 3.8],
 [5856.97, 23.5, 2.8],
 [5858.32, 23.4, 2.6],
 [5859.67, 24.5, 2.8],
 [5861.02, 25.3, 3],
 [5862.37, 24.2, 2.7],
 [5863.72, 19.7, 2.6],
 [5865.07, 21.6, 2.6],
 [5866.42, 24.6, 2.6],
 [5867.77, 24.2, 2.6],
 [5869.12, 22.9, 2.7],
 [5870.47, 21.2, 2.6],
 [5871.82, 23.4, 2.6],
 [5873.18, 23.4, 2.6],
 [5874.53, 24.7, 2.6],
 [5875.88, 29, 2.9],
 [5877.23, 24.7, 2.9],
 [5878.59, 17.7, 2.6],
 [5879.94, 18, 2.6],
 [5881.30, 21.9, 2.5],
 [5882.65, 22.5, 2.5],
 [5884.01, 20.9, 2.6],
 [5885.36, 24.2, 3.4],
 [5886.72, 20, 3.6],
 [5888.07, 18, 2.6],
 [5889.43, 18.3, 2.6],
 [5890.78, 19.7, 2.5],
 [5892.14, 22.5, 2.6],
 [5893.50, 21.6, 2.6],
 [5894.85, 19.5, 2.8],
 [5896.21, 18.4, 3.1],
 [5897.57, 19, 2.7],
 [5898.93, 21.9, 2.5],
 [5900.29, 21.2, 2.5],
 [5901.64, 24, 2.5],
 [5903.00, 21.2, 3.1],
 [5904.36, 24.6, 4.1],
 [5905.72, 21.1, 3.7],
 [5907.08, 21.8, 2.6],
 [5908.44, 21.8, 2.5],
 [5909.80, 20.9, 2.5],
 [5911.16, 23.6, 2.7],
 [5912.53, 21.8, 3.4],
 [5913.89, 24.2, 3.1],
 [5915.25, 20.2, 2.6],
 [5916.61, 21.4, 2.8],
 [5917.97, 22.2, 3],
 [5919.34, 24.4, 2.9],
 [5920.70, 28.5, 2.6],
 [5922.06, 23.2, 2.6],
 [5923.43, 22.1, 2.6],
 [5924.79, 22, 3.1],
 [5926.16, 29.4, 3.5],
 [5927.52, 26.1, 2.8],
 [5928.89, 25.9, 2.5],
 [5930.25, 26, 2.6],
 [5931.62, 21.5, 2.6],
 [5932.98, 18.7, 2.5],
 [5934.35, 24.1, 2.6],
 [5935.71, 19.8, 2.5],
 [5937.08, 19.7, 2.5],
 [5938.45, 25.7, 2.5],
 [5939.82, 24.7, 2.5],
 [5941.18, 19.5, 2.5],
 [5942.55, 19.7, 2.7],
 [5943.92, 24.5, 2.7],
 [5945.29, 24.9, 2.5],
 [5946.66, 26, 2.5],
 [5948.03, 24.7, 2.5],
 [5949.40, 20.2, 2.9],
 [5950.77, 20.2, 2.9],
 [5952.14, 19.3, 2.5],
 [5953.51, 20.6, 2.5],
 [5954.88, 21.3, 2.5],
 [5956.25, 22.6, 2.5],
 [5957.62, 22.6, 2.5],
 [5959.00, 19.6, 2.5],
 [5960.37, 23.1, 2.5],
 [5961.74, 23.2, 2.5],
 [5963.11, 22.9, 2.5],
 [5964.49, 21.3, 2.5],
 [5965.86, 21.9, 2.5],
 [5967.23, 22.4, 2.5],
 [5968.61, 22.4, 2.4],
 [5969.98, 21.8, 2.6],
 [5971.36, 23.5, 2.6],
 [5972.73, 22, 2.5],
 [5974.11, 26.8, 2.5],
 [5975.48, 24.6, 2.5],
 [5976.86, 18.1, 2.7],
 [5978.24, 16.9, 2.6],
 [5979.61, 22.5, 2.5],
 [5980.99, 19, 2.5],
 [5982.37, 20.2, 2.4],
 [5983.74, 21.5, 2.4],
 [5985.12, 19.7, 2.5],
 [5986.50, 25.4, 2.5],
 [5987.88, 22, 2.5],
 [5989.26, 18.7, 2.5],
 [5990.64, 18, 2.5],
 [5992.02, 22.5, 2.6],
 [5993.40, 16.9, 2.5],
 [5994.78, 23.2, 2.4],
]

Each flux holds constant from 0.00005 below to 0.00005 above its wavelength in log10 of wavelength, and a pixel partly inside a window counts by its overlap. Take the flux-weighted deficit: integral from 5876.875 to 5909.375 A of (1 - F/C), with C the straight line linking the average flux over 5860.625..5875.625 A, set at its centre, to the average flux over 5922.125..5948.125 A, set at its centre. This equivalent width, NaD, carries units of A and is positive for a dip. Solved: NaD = 3.29 A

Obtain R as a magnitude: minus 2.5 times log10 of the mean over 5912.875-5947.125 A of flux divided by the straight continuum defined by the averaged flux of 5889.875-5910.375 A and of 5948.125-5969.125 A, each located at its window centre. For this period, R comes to -0.09 mag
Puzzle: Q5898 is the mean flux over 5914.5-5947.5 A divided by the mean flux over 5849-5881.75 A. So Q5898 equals 1.03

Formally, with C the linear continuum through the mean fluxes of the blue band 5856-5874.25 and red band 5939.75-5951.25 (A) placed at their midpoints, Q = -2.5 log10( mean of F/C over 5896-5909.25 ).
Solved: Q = 0.064 mag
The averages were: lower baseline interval 23.2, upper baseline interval 22.7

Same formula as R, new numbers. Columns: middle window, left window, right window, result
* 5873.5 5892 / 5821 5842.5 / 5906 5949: 0.068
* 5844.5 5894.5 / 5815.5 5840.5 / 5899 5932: 0.051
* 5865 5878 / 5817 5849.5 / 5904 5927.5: -0.063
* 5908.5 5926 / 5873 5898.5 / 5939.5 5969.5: -0.067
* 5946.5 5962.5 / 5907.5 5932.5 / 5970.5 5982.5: 0.025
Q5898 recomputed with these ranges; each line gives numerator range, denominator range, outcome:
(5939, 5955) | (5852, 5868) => 0.96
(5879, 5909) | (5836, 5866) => 0.94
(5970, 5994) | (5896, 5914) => 0.97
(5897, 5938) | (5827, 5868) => 1.03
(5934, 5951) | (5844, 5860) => 1.06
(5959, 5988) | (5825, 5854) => 1.01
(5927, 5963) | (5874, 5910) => 1.05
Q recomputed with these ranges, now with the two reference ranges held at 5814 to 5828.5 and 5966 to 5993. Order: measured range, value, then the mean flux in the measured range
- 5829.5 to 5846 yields 0.08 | 21.4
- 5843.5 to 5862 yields 0.06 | 21.7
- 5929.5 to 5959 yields -0.01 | 22.2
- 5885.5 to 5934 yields 0.00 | 22.2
